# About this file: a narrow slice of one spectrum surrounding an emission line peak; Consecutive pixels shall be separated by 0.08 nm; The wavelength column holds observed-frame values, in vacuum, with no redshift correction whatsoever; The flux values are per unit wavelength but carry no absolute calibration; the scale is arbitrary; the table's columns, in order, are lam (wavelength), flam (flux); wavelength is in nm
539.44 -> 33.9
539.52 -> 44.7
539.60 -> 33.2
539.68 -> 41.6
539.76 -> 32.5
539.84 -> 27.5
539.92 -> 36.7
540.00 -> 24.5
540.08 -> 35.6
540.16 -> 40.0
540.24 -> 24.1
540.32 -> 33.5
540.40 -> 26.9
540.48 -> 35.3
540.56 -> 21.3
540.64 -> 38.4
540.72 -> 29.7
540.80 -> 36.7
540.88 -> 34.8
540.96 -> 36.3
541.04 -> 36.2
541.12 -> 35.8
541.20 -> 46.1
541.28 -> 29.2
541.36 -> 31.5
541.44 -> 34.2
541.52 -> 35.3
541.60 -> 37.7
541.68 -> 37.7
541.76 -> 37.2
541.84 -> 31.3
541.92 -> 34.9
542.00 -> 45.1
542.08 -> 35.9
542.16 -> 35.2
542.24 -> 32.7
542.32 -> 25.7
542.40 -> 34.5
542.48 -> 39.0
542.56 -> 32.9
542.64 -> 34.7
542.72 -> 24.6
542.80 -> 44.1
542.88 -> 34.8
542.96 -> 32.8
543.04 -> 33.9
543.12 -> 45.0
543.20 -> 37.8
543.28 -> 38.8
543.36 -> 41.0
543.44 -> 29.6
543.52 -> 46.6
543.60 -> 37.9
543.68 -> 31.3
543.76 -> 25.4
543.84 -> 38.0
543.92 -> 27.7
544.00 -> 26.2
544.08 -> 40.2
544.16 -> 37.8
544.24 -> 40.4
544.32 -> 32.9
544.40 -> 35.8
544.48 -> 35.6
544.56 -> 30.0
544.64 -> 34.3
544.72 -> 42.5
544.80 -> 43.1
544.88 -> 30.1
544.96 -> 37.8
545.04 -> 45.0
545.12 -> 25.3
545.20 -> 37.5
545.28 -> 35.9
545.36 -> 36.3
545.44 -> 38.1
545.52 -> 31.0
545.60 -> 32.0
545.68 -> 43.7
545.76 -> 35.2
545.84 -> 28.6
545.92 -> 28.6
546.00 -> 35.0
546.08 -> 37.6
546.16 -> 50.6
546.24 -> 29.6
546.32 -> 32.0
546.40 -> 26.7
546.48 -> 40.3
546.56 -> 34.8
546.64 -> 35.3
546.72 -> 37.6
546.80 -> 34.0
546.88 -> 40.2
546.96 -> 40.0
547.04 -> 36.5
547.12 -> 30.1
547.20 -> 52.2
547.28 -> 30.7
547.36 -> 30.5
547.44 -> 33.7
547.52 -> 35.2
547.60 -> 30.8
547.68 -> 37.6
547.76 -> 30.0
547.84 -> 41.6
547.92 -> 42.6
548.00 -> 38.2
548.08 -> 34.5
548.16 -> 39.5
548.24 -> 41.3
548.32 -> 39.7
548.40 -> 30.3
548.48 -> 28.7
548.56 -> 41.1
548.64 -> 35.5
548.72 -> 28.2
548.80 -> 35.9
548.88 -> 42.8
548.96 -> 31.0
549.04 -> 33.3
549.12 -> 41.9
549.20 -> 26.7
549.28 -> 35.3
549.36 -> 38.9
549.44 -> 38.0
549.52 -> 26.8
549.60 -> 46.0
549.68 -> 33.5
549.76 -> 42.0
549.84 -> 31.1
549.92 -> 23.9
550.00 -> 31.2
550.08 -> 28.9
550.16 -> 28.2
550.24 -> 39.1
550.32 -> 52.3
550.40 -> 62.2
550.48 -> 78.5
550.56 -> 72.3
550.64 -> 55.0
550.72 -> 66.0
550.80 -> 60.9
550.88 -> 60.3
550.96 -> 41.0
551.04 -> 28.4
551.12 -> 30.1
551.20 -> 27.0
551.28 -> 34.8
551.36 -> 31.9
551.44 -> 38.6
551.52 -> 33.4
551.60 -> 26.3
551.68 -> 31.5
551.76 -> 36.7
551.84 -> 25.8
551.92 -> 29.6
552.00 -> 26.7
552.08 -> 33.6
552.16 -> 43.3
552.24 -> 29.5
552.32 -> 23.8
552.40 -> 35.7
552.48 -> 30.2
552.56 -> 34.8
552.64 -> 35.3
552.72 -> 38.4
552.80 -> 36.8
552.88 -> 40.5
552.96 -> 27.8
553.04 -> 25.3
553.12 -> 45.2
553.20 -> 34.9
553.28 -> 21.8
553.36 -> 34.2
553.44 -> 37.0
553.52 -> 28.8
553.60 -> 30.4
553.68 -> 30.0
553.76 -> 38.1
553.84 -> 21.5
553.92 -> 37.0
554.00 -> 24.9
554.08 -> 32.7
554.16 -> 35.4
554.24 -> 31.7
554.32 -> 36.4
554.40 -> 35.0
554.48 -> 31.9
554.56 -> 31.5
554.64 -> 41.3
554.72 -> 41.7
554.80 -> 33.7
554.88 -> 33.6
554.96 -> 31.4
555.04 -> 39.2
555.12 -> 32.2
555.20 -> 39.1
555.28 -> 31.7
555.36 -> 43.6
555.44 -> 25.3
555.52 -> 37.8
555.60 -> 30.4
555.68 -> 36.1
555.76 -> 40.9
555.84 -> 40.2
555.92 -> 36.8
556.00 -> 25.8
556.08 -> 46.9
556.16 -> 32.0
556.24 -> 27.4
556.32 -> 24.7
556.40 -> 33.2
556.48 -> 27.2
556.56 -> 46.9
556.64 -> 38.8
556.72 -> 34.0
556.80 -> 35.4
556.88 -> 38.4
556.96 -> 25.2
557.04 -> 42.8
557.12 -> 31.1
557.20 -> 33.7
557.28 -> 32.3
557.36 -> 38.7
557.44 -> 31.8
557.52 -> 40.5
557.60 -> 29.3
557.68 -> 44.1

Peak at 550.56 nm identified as H-beta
